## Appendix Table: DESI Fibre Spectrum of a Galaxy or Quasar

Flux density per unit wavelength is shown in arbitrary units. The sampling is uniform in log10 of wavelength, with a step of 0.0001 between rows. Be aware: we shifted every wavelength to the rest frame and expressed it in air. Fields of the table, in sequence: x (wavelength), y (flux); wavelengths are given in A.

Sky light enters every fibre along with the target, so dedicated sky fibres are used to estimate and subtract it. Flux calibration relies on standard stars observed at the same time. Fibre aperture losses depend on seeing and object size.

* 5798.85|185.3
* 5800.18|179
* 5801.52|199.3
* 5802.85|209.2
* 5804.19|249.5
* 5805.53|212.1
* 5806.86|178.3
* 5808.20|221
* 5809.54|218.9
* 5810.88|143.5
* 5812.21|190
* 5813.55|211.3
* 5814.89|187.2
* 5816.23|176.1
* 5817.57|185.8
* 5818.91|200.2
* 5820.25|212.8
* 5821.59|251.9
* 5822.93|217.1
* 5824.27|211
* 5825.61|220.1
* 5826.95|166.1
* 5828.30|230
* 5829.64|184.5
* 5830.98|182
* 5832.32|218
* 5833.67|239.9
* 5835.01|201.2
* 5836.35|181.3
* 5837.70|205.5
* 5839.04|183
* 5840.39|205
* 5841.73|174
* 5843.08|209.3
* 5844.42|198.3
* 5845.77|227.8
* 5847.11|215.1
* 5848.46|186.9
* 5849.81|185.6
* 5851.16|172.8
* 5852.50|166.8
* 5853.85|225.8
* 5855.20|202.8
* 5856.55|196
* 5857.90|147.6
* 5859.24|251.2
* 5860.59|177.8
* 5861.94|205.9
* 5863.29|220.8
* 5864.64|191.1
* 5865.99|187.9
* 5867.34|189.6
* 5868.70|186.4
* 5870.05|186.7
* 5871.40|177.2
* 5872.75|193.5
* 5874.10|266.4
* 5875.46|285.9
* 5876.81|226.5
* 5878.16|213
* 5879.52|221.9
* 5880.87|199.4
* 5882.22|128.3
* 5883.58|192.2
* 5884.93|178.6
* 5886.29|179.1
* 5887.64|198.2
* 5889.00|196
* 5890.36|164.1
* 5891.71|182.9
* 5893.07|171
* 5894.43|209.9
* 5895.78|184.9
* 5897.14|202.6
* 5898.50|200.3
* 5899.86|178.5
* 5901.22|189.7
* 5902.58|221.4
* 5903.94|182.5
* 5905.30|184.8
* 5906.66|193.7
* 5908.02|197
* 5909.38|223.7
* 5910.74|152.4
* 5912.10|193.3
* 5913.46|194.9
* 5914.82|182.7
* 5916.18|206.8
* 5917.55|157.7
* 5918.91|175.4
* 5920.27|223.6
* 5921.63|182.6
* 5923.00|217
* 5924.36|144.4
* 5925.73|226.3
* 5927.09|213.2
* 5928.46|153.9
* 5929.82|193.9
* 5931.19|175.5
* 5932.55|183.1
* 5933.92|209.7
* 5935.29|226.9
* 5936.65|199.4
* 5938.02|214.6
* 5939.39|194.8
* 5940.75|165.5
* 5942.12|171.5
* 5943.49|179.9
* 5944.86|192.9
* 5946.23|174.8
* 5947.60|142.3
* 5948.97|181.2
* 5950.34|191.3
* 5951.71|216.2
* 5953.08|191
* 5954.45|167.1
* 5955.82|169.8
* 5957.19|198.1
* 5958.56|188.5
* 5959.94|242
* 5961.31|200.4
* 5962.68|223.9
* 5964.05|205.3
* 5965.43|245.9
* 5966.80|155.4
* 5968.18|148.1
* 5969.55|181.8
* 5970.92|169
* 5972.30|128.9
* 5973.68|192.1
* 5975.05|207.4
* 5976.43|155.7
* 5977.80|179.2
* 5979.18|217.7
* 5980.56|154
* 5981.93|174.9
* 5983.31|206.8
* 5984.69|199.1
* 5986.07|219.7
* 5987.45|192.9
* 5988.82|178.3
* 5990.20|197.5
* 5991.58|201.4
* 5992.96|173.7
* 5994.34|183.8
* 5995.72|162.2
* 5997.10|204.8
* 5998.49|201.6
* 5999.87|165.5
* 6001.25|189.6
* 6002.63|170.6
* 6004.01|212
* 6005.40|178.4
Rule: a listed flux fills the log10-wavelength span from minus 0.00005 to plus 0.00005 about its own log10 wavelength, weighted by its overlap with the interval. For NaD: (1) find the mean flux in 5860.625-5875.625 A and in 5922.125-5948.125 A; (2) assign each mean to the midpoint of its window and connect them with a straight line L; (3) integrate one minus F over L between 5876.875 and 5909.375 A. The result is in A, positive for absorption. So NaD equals 1.1 A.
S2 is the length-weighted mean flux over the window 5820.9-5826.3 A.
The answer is 225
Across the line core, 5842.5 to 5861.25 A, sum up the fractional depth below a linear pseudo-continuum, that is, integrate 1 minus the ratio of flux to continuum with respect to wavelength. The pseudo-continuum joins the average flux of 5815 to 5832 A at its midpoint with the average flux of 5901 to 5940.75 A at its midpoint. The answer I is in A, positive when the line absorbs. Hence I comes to 0.3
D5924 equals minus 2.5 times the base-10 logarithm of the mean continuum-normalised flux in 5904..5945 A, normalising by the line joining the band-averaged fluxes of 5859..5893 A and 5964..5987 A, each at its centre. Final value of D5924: 0.004 mag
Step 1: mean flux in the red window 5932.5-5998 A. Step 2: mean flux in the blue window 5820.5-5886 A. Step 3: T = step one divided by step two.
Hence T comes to 0.94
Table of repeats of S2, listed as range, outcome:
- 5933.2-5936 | 218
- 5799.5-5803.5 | 196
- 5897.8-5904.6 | 194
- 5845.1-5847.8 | 221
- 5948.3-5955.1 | 190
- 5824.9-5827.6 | 194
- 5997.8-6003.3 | 182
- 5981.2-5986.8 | 200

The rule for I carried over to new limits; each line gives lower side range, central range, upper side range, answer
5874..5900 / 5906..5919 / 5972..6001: 0.4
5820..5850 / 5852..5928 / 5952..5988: 1.2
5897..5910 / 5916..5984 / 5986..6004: 1.4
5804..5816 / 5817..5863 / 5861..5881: 0.6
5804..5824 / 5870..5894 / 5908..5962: -0.3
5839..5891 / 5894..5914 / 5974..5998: 0.1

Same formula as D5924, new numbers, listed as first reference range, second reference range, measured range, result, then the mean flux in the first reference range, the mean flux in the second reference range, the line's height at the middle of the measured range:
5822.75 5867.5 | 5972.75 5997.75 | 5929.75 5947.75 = 0.02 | 199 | 188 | 192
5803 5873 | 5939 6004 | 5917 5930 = 0.01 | 199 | 187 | 191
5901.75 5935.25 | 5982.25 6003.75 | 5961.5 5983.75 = 0.04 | 192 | 190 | 191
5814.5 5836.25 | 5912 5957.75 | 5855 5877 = -0.03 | 205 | 188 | 199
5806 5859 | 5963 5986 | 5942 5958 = 0.03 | 199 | 184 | 187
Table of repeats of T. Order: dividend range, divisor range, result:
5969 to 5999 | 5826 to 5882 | 0.92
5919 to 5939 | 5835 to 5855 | 1.00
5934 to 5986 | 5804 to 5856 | 0.94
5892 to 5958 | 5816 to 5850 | 0.93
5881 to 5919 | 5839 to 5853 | 0.96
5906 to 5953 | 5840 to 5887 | 0.95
